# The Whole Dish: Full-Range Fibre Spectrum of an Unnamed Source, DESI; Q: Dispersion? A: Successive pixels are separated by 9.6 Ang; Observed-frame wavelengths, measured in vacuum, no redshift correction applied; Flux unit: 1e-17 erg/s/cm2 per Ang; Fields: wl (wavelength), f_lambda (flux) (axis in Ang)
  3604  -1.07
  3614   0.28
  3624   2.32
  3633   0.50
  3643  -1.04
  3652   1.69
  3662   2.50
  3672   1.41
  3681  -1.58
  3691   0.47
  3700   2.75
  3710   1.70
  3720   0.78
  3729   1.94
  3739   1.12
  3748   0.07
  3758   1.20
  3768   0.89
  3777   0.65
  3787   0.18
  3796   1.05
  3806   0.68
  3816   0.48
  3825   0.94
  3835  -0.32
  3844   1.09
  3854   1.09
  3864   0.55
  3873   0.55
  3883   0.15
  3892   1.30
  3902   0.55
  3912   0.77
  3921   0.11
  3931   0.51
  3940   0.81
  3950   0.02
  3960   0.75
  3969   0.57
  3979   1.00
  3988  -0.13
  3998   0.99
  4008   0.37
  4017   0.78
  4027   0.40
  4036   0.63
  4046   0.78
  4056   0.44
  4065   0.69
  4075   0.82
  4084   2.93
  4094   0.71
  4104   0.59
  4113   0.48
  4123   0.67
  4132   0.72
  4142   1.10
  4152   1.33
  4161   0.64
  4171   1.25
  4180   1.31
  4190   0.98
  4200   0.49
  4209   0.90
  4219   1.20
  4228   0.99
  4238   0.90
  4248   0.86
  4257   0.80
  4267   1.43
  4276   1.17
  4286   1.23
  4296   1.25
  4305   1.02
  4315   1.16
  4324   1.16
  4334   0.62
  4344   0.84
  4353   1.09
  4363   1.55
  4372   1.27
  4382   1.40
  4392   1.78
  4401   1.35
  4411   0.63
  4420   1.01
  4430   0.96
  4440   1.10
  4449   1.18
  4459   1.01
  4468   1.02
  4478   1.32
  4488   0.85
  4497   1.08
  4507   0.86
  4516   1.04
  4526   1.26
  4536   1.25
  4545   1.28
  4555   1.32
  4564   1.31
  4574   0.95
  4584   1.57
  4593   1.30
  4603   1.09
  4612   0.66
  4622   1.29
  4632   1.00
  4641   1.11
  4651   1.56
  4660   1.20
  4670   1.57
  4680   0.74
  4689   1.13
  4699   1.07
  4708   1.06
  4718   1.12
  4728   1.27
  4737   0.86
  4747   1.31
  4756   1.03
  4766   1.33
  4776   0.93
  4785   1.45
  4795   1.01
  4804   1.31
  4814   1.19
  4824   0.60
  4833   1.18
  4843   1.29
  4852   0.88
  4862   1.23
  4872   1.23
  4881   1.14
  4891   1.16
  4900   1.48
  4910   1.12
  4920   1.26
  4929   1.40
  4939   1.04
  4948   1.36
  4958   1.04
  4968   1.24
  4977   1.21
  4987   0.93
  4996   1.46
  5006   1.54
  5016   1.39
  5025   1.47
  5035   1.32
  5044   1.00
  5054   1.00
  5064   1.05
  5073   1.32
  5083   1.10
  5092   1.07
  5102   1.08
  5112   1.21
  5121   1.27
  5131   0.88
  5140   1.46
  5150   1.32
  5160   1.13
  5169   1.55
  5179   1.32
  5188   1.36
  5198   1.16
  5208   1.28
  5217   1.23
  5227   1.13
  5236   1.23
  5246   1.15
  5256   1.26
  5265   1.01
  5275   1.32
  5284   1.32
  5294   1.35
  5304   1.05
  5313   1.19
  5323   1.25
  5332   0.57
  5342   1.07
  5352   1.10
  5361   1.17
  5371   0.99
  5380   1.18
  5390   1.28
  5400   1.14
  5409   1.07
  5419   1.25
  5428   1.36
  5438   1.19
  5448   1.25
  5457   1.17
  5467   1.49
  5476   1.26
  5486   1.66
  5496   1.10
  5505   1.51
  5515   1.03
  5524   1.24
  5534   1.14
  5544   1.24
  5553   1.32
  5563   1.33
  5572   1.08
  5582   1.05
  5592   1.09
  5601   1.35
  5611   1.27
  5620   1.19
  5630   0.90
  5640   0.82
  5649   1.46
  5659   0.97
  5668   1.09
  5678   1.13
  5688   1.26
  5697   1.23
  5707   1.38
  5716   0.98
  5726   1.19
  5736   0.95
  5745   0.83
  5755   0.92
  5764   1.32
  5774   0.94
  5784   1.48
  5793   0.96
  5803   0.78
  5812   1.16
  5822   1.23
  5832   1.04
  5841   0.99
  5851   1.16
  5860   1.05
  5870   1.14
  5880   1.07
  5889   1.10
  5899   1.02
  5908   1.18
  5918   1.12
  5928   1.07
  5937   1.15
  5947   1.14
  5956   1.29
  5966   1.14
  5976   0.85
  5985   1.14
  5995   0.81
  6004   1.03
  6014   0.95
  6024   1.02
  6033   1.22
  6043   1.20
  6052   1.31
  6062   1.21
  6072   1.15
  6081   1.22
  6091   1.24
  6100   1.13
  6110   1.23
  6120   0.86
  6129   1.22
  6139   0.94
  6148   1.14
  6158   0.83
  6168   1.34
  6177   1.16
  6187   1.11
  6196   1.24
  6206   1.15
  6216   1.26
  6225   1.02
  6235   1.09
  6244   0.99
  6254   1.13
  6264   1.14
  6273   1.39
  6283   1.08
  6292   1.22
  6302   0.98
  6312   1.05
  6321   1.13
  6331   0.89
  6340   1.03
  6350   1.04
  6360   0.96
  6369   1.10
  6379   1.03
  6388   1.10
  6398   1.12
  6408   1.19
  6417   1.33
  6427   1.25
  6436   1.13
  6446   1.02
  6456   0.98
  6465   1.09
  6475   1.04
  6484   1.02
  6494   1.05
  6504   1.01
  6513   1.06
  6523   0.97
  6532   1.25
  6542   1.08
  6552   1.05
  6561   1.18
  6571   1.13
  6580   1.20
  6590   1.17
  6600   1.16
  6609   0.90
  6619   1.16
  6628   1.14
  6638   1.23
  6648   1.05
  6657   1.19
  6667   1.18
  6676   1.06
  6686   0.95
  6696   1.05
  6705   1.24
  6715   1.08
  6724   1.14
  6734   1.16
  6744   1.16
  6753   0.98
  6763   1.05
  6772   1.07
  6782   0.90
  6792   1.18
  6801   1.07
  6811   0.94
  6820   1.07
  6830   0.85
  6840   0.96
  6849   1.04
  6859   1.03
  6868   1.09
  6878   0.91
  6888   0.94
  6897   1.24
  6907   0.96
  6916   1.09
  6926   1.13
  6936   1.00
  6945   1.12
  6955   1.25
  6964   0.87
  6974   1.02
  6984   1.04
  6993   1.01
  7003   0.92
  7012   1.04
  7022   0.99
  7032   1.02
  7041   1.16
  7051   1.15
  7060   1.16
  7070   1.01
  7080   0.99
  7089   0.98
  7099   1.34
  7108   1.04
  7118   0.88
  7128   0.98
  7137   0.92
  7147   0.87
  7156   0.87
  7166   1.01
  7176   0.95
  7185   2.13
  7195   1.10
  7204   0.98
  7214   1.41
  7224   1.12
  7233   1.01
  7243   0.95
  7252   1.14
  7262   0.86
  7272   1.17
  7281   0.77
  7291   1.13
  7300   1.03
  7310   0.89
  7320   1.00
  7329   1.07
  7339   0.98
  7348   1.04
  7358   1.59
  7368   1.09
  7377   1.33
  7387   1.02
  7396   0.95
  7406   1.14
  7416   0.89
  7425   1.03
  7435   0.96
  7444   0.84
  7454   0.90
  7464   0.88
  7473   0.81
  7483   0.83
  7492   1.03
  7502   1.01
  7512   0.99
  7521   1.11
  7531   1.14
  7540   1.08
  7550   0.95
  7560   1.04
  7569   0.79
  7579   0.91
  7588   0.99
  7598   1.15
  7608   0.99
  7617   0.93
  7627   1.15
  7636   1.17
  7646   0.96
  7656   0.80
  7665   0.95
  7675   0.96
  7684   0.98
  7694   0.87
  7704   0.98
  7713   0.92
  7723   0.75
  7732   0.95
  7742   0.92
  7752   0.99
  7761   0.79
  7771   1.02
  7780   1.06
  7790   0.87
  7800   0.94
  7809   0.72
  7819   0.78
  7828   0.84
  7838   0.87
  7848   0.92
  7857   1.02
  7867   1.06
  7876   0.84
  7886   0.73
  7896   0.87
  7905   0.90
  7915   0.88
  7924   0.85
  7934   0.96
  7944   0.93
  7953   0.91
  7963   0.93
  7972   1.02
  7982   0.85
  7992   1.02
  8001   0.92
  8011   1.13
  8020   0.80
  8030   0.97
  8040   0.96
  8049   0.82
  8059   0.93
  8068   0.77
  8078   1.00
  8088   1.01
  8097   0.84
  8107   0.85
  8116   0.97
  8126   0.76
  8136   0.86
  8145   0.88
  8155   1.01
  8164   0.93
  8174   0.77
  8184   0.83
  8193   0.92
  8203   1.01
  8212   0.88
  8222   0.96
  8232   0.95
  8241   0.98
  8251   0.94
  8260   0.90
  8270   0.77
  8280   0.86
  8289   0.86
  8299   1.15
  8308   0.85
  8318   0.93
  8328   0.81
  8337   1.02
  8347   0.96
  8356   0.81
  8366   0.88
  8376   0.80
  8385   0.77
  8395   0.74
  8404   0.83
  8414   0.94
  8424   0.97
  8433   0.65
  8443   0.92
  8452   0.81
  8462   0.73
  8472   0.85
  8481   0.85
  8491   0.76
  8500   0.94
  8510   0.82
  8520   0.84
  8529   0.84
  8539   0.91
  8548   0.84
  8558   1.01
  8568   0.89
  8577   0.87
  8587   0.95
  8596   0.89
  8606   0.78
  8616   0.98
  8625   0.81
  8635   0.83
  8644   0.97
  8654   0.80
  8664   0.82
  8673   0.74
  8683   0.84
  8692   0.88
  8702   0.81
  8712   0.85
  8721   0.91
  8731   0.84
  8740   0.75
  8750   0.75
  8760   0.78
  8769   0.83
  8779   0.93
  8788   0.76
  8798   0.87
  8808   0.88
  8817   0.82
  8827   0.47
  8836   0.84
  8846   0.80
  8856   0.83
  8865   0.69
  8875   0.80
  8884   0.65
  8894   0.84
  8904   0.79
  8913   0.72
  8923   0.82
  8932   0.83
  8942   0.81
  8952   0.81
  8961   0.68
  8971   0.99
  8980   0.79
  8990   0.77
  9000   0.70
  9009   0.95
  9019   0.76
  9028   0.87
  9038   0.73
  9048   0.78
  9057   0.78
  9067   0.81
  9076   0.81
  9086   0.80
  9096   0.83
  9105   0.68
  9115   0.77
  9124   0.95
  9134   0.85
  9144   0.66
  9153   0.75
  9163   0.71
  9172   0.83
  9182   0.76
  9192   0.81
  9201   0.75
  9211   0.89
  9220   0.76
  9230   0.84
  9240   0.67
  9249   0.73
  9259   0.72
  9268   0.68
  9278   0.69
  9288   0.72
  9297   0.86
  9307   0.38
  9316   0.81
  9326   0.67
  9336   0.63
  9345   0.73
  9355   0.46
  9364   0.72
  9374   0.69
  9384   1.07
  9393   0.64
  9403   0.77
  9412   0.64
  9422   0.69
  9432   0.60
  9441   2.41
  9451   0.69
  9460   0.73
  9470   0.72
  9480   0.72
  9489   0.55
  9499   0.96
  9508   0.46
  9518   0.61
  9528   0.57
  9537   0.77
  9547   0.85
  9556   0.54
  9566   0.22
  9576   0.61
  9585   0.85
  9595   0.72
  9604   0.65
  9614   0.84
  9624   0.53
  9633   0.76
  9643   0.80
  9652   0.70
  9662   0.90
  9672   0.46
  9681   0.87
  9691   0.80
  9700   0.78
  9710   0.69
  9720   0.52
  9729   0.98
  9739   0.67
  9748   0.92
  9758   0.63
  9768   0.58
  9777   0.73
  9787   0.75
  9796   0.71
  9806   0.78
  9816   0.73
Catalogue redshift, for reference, 0.095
